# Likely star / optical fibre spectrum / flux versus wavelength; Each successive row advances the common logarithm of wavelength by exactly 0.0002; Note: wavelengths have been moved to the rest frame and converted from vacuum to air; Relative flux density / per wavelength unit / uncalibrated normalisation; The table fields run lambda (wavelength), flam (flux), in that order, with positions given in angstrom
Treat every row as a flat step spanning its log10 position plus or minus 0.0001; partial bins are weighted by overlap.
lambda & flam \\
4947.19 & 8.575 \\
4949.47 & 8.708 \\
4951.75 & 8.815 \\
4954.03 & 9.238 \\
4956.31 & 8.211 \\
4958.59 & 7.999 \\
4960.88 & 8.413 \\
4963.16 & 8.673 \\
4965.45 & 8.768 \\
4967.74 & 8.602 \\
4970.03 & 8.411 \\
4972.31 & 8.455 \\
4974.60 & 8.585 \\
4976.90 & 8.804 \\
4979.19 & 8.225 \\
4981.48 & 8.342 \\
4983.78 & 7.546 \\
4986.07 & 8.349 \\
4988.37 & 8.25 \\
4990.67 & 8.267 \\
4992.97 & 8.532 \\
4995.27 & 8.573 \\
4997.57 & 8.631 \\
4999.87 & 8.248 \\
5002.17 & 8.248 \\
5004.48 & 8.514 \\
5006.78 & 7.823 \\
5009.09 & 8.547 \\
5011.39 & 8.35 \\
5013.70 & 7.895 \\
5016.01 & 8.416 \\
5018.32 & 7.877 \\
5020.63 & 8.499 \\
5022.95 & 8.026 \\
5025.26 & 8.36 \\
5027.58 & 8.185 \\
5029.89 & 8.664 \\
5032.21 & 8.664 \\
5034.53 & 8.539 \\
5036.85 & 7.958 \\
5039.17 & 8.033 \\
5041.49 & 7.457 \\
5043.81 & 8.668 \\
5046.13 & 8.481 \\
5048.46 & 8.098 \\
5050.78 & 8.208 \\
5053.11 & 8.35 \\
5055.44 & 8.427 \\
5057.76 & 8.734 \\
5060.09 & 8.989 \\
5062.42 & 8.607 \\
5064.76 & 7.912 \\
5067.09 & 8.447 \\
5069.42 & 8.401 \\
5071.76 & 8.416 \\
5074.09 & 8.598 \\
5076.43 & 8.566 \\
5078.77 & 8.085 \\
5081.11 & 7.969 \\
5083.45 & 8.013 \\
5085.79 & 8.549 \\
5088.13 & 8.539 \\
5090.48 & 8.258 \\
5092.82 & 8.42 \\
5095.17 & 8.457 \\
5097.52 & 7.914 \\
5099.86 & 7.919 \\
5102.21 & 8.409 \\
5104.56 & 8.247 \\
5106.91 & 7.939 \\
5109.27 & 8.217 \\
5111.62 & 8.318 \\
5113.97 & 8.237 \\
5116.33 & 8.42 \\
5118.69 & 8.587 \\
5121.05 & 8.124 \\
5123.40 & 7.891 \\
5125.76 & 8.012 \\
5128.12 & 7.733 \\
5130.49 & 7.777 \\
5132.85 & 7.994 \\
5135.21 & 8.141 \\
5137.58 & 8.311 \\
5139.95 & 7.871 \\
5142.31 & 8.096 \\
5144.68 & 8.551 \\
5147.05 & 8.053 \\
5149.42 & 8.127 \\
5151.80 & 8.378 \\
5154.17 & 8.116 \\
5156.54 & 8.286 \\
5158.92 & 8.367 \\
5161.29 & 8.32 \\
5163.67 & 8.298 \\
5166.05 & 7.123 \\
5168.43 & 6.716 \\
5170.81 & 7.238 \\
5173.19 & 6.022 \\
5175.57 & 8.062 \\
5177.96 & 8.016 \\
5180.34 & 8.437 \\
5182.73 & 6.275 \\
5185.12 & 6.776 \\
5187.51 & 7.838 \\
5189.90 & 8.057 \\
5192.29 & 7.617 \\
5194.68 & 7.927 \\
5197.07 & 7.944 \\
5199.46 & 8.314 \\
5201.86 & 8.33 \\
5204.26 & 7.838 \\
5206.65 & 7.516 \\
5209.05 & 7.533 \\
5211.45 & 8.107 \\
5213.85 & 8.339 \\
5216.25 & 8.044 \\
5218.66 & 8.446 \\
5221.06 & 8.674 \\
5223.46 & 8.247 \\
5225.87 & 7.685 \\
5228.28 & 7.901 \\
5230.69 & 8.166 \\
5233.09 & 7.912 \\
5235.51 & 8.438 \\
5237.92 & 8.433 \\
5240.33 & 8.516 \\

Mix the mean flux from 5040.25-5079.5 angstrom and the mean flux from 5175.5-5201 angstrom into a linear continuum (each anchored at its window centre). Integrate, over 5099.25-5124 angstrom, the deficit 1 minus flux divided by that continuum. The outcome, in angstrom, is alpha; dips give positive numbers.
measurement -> -0.3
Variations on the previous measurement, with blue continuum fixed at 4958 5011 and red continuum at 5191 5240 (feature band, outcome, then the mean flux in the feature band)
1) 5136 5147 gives 0.0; 8.19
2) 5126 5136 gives 0.3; 7.91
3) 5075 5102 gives 0.0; 8.25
